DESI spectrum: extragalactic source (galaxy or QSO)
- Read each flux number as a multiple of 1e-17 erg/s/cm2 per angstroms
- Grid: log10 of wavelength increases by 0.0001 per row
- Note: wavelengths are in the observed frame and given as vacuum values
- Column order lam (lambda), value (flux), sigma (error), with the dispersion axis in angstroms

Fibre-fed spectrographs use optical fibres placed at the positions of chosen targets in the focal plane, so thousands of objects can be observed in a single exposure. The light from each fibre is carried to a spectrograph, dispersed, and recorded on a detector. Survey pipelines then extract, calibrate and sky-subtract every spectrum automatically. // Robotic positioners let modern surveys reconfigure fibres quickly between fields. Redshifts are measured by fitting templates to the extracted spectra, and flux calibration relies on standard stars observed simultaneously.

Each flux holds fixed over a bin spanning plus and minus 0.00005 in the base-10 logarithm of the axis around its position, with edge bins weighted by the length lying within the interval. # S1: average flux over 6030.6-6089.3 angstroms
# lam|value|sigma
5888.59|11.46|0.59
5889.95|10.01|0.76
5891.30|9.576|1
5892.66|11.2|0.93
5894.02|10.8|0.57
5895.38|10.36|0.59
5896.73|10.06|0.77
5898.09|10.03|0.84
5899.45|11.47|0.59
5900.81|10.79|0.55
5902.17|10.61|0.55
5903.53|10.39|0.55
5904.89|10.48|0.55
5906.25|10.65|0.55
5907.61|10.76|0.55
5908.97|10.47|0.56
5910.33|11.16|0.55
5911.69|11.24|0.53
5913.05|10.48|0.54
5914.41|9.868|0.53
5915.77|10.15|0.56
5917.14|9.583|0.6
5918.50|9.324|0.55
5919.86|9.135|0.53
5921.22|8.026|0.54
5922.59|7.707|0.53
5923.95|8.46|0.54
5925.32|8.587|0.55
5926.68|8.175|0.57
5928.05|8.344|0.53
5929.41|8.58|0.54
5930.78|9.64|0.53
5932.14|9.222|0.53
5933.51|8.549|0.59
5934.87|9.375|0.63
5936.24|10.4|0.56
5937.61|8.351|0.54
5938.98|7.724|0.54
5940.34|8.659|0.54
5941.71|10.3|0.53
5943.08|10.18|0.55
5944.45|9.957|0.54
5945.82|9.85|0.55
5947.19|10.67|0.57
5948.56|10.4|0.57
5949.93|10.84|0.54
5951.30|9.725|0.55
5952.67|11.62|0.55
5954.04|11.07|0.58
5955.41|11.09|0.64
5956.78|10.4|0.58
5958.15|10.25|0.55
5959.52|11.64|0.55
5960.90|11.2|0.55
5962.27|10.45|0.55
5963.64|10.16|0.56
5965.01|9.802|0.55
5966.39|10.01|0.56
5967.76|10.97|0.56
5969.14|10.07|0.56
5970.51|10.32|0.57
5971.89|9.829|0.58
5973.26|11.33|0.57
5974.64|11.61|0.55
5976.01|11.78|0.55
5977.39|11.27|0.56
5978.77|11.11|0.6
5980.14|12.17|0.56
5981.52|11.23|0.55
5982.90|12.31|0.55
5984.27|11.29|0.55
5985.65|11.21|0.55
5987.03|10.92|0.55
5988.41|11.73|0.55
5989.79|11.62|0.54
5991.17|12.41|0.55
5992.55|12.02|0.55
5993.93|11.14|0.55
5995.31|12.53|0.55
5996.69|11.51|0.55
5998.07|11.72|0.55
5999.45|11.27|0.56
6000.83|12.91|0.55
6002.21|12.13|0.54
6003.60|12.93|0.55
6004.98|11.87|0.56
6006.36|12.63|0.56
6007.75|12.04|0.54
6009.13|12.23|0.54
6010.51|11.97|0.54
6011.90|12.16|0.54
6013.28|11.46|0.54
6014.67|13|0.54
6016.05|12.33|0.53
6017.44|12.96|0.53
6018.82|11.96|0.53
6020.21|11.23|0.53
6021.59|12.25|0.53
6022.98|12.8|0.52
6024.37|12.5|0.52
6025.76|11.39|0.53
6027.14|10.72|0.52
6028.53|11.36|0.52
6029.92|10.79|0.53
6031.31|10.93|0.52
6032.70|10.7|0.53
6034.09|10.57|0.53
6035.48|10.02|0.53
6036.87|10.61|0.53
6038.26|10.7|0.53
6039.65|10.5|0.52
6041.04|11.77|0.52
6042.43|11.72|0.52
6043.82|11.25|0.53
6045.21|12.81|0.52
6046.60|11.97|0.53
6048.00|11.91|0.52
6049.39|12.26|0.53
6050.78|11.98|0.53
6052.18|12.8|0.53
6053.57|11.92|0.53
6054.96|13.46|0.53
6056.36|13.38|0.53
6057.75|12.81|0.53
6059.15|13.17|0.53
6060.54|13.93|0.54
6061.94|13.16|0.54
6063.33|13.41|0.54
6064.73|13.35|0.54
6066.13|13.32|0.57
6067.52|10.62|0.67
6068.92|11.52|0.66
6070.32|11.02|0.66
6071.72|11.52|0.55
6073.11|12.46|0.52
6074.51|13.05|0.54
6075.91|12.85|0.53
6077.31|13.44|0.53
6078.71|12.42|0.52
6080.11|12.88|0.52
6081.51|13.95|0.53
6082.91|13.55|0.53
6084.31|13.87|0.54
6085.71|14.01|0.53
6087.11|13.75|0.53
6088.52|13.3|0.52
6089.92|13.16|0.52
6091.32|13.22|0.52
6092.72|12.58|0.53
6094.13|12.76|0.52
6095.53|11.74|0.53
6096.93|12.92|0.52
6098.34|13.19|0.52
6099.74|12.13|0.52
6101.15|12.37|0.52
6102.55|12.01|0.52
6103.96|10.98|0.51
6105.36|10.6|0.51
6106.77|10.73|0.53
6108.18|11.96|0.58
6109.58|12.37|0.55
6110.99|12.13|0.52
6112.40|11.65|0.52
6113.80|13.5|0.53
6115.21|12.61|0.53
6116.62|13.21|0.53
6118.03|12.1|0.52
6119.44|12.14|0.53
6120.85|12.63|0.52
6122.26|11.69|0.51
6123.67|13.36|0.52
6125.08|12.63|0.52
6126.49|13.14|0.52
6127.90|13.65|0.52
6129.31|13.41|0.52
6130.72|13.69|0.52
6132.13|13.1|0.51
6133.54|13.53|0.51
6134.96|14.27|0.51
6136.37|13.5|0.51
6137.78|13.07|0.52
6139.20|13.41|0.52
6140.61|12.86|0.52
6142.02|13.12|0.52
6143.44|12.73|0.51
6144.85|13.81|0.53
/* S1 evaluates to 12.4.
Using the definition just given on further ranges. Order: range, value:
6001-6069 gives 12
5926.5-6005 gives 10.7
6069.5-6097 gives 12.9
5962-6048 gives 11.5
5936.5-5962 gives 10.2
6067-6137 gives 12.7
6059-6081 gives 12.6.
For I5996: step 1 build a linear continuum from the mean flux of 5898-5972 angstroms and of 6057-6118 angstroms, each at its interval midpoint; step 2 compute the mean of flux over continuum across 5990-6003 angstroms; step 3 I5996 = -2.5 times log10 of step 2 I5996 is -0.09 mag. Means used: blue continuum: 9.95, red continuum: 12.6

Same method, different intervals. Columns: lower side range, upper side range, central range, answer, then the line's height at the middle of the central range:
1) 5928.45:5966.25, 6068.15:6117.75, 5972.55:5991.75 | -0.09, 10.6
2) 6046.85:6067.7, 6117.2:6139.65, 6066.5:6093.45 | 0.01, 12.9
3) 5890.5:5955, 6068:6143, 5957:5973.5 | 0.00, 10.5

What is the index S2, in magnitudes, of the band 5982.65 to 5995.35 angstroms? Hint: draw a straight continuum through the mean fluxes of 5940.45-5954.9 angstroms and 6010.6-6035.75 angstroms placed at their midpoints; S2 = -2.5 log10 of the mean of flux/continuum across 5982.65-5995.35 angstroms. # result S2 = -0.055 mag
